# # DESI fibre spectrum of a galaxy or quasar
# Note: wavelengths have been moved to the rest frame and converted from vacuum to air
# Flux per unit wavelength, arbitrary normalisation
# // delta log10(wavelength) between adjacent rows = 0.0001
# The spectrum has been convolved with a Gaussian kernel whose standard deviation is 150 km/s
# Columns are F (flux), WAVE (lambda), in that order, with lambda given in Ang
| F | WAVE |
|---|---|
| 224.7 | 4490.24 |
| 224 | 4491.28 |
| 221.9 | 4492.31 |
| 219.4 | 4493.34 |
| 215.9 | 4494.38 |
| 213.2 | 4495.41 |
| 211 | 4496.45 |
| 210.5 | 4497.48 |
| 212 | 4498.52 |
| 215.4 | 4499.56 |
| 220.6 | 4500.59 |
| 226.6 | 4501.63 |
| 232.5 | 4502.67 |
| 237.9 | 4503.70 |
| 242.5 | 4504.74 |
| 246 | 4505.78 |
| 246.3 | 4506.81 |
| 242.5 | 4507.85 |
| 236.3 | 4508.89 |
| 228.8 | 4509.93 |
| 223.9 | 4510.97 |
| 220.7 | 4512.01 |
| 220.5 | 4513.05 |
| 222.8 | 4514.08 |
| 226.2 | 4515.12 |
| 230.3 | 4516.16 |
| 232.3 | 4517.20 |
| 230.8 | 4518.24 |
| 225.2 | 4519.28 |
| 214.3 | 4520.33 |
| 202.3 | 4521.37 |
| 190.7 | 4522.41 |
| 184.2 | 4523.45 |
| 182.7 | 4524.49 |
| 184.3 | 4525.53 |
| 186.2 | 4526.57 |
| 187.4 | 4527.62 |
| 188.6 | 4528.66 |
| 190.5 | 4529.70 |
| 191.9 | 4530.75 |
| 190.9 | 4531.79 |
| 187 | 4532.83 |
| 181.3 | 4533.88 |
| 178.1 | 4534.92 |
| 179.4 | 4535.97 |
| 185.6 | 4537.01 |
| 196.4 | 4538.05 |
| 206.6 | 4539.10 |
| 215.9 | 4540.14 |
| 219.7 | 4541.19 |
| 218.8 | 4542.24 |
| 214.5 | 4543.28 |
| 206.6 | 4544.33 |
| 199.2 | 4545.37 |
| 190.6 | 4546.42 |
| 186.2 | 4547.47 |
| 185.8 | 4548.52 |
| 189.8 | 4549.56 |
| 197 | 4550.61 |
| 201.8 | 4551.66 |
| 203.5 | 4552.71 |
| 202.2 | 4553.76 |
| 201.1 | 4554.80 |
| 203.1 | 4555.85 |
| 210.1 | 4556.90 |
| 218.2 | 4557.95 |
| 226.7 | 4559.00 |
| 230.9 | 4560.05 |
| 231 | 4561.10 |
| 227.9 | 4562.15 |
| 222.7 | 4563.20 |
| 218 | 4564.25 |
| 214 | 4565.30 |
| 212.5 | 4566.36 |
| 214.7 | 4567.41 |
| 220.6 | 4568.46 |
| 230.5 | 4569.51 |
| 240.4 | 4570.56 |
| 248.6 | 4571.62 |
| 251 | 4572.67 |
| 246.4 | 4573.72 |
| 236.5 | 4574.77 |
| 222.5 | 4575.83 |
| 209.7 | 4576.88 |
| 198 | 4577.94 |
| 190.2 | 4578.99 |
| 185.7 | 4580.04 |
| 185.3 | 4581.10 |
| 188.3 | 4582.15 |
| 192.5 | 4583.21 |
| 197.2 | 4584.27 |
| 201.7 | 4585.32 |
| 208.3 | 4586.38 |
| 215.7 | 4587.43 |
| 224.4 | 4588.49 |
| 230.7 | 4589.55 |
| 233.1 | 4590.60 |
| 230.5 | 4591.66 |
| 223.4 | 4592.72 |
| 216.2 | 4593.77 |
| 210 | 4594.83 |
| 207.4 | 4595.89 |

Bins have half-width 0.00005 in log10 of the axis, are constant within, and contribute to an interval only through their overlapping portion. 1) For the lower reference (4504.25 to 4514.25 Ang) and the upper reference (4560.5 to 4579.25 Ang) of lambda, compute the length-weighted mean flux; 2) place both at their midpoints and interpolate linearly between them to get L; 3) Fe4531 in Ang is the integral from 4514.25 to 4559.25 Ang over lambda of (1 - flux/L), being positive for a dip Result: 5.6 Ang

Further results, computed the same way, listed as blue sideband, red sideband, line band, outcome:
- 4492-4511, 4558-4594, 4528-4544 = 1.9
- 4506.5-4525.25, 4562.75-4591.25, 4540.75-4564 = 0.9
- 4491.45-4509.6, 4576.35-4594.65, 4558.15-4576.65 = -1.5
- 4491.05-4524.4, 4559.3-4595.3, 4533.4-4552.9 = 2.0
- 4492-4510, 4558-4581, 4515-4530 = 1.5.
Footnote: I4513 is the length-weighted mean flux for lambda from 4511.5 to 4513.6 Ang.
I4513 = 222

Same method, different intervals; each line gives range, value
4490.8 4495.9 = 219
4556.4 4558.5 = 214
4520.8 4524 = 193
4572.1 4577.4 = 234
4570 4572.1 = 244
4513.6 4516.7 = 226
